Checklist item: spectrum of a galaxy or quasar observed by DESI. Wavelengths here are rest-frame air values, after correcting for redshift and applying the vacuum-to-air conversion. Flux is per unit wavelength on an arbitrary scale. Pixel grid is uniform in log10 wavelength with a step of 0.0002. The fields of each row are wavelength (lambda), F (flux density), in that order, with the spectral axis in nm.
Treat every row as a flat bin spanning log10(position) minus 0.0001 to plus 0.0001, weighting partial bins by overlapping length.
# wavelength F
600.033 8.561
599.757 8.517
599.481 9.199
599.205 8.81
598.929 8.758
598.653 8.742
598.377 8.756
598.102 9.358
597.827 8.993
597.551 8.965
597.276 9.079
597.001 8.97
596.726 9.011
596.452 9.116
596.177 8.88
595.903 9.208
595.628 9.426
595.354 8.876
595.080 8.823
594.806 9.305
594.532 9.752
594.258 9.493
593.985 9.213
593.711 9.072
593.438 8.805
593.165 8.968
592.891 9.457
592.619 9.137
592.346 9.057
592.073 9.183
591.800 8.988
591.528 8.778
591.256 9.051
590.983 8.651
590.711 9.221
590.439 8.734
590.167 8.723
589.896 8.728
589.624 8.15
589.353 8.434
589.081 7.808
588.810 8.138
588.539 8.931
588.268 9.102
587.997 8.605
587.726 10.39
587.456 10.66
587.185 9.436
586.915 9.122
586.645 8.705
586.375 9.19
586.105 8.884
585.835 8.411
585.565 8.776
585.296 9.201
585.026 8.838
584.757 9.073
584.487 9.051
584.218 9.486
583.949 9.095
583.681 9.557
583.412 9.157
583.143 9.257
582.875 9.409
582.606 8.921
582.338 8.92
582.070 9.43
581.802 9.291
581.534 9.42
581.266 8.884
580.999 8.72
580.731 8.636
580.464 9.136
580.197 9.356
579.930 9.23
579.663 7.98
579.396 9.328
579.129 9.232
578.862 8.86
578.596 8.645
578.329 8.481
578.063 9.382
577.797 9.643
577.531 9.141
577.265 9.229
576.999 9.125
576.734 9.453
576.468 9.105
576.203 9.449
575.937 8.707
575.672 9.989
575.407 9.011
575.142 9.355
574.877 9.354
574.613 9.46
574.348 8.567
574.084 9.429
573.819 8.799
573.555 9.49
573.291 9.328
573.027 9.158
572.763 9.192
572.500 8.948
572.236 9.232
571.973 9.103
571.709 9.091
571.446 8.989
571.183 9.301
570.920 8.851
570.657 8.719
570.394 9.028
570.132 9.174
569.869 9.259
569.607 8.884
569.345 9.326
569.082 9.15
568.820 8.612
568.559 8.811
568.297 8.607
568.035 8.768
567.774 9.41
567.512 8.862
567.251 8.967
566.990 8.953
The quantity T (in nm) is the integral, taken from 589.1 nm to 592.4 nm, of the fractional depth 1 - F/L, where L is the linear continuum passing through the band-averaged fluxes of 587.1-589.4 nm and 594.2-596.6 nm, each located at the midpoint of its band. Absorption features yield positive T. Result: 0.13 nm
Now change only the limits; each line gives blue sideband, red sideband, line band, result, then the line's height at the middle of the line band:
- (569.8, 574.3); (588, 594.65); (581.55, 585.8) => -0.083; 8.98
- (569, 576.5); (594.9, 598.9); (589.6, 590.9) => 0.042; 9.05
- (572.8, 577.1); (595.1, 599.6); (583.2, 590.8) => 0.104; 9.11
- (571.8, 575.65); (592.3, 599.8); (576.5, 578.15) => -0.025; 9.18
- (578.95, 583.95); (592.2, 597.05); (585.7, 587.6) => -0.018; 9.12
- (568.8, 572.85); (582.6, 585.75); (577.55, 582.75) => 0.053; 9.12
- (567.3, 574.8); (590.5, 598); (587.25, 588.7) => -0.068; 9.08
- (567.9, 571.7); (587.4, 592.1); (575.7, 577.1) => -0.046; 8.94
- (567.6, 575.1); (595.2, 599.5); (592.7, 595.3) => -0.054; 9.01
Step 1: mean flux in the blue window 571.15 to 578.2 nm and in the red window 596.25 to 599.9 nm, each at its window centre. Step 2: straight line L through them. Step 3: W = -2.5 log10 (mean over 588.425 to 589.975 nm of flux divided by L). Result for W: 0.09 mag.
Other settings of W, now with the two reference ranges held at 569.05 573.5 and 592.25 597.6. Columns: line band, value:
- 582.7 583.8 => -0.02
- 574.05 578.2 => -0.02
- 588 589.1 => 0.07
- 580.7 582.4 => 0.01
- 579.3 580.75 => 0.02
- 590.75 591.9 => 0.03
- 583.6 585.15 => -0.01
